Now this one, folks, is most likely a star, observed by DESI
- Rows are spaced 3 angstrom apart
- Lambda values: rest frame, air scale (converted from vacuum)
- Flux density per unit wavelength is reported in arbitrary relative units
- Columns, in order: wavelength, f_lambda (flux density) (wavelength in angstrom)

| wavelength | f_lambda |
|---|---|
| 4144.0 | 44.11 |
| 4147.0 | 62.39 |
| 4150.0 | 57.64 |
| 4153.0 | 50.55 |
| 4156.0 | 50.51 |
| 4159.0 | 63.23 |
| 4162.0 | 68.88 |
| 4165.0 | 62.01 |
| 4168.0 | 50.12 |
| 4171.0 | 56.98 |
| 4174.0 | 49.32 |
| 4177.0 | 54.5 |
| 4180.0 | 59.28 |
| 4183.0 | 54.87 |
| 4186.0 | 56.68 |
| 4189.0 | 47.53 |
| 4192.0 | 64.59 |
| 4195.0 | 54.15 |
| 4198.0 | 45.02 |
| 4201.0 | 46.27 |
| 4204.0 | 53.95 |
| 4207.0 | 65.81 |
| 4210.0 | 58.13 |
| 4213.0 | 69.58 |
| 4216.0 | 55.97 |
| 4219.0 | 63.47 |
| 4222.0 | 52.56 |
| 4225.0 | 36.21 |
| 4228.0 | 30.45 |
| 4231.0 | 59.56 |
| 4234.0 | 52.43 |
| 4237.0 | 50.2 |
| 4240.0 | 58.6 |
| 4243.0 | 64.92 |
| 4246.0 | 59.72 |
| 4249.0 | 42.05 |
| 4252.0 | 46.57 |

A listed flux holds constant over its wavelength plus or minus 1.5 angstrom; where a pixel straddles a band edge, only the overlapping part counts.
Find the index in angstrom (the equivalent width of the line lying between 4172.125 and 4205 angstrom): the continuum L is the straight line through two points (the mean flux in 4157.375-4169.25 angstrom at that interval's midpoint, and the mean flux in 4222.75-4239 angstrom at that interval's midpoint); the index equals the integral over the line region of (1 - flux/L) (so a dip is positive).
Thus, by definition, 1.4 angstrom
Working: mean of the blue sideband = 61.2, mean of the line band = 53.3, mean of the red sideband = 46.5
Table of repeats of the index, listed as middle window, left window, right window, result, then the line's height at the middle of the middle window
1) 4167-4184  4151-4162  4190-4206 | 0.2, 55.1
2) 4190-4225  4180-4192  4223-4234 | -4.8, 49.5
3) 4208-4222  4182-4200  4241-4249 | -1.3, 55.7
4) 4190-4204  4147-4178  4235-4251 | 0.8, 55.9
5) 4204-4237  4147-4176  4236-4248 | 2.0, 57.7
